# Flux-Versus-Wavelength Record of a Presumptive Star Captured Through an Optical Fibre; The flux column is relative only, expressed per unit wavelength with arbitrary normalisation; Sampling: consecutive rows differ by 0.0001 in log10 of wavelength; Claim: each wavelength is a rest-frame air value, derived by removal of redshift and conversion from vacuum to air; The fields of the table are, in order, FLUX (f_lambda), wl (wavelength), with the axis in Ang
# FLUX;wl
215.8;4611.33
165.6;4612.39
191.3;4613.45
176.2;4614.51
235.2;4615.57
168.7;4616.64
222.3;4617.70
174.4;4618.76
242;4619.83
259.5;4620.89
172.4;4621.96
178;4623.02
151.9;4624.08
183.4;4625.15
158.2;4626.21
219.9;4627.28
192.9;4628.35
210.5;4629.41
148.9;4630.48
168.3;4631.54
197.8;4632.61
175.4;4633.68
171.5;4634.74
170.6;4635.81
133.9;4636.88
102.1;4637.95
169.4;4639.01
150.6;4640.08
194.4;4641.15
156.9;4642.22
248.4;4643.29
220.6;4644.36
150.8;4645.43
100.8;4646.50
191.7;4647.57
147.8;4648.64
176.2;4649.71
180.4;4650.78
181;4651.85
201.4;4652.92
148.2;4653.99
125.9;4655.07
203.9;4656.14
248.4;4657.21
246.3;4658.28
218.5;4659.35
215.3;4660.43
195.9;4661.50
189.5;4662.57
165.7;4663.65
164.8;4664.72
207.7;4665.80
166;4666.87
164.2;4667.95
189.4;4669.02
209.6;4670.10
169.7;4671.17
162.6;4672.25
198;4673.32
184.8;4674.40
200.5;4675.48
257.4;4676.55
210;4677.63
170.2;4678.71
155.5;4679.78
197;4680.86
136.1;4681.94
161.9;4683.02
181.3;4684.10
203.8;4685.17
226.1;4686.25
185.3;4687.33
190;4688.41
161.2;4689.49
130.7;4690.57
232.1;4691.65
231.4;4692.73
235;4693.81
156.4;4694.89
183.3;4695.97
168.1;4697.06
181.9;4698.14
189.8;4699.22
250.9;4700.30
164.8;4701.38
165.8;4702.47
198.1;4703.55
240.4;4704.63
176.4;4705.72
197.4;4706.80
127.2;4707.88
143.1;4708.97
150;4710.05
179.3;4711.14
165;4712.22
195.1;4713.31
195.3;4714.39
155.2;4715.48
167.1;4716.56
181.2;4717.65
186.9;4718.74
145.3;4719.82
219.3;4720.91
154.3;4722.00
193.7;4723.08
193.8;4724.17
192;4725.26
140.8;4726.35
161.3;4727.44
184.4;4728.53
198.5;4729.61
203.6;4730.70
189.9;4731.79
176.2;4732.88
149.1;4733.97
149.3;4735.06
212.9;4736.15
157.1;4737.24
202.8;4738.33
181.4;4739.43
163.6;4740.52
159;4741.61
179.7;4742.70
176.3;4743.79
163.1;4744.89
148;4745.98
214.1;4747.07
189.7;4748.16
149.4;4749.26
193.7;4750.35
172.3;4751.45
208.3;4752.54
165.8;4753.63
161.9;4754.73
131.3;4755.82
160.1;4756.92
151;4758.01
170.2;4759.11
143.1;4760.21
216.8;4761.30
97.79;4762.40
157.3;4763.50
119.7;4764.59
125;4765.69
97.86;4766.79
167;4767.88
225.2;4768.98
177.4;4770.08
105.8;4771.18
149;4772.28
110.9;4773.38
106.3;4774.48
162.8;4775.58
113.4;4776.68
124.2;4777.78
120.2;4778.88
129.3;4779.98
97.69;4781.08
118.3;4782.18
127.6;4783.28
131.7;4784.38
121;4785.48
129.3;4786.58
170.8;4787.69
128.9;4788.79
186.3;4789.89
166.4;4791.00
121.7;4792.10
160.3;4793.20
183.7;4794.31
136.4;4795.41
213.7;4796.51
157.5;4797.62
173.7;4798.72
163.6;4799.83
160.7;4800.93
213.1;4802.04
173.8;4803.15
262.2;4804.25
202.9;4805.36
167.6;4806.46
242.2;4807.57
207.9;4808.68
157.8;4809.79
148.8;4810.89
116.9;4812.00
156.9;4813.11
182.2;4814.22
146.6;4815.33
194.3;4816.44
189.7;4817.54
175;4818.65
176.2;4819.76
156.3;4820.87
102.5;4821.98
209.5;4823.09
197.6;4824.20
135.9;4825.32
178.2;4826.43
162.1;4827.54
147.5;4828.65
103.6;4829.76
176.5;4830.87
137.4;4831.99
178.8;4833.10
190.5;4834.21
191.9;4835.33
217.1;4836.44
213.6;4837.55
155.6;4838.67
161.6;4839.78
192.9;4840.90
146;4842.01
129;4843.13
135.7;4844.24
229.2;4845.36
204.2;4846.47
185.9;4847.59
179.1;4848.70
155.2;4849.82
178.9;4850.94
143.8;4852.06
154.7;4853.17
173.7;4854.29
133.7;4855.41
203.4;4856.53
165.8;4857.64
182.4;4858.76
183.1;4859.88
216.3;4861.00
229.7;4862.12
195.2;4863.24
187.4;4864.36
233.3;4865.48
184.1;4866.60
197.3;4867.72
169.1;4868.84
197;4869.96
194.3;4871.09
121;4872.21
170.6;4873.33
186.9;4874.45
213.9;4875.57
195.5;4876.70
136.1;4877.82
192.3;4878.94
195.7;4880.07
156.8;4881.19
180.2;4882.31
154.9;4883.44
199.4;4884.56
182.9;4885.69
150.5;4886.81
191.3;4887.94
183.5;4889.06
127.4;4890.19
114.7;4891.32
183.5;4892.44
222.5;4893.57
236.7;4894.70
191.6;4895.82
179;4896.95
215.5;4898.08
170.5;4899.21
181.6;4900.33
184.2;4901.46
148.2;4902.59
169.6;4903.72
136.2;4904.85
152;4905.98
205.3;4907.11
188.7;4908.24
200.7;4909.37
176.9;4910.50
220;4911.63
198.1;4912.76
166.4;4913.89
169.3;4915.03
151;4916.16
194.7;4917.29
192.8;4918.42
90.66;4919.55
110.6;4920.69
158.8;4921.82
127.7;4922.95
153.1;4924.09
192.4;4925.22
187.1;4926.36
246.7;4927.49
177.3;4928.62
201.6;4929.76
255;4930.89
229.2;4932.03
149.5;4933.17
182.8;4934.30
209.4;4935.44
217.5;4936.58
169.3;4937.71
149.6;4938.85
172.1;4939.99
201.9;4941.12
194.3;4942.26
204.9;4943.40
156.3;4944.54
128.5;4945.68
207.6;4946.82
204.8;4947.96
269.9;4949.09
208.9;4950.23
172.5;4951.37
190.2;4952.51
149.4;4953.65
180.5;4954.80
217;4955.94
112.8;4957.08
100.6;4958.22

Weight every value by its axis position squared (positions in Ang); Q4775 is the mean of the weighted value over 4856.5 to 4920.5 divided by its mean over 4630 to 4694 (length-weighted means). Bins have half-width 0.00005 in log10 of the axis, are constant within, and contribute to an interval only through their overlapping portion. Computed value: 1.08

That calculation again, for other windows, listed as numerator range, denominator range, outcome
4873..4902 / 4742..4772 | 1.18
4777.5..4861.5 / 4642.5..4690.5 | 0.96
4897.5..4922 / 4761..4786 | 1.36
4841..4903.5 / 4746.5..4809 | 1.18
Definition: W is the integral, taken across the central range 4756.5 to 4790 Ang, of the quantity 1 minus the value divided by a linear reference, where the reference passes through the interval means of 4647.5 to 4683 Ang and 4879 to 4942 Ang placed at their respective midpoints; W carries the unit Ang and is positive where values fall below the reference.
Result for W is 8.1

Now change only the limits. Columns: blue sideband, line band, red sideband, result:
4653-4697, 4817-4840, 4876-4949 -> 1.7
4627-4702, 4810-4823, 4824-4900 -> 1.4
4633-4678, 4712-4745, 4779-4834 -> -0.9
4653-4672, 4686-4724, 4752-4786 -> -2.8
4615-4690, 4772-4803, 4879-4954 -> 6.2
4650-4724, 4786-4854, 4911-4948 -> 4.5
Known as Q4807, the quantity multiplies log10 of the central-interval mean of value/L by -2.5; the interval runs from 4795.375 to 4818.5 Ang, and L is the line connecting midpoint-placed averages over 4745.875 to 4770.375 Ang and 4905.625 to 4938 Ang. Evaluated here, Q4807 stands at -0.073 mag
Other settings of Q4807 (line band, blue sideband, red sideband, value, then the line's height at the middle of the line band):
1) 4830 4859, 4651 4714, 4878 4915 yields 0.05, 181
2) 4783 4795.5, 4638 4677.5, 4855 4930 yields 0.23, 182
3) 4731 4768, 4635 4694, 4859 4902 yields 0.12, 184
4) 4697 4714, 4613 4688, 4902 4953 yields 0.02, 184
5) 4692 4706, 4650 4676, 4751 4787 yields -0.14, 173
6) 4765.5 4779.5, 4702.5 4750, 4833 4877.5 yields 0.28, 179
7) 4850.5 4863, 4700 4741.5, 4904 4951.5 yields 0.01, 181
